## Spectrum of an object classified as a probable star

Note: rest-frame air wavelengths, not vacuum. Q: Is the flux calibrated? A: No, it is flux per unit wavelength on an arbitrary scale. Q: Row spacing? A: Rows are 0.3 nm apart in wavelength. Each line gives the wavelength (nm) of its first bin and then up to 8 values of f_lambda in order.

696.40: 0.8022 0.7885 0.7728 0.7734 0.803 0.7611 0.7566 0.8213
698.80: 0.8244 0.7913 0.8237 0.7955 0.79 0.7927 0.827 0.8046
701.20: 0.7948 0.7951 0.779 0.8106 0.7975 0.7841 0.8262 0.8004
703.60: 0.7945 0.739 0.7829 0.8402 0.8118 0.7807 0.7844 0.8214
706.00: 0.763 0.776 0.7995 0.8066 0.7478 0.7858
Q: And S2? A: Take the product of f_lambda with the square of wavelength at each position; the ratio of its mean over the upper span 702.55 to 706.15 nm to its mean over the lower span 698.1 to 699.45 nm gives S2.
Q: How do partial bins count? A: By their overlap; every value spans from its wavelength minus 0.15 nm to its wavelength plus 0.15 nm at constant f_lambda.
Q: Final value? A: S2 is 1.00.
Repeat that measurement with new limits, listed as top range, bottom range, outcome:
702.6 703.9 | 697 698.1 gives 1.04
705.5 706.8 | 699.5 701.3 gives 1.00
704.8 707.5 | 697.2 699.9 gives 1.01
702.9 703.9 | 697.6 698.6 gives 1.03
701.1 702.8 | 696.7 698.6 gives 1.03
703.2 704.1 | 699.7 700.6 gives 0.98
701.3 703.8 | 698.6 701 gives 1.00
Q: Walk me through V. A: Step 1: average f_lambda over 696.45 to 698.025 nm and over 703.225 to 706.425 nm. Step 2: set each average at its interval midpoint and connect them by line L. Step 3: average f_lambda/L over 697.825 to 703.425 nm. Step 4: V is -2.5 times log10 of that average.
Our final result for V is -0.019 mag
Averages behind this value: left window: 0.781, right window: 0.79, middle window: 0.799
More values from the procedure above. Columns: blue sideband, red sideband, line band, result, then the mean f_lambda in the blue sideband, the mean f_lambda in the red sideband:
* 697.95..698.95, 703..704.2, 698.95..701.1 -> -0.01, 0.797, 0.785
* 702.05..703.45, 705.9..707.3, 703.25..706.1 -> 0.00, 0.803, 0.78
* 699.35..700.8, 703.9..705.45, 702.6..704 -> 0.01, 0.805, 0.795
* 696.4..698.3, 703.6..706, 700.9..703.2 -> -0.02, 0.778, 0.792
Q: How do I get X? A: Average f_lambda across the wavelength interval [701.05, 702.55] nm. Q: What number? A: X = 0.795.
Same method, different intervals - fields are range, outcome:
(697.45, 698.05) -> 0.782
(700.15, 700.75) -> 0.81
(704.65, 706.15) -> 0.792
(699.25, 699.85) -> 0.81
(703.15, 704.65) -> 0.791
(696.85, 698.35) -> 0.773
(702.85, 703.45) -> 0.813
